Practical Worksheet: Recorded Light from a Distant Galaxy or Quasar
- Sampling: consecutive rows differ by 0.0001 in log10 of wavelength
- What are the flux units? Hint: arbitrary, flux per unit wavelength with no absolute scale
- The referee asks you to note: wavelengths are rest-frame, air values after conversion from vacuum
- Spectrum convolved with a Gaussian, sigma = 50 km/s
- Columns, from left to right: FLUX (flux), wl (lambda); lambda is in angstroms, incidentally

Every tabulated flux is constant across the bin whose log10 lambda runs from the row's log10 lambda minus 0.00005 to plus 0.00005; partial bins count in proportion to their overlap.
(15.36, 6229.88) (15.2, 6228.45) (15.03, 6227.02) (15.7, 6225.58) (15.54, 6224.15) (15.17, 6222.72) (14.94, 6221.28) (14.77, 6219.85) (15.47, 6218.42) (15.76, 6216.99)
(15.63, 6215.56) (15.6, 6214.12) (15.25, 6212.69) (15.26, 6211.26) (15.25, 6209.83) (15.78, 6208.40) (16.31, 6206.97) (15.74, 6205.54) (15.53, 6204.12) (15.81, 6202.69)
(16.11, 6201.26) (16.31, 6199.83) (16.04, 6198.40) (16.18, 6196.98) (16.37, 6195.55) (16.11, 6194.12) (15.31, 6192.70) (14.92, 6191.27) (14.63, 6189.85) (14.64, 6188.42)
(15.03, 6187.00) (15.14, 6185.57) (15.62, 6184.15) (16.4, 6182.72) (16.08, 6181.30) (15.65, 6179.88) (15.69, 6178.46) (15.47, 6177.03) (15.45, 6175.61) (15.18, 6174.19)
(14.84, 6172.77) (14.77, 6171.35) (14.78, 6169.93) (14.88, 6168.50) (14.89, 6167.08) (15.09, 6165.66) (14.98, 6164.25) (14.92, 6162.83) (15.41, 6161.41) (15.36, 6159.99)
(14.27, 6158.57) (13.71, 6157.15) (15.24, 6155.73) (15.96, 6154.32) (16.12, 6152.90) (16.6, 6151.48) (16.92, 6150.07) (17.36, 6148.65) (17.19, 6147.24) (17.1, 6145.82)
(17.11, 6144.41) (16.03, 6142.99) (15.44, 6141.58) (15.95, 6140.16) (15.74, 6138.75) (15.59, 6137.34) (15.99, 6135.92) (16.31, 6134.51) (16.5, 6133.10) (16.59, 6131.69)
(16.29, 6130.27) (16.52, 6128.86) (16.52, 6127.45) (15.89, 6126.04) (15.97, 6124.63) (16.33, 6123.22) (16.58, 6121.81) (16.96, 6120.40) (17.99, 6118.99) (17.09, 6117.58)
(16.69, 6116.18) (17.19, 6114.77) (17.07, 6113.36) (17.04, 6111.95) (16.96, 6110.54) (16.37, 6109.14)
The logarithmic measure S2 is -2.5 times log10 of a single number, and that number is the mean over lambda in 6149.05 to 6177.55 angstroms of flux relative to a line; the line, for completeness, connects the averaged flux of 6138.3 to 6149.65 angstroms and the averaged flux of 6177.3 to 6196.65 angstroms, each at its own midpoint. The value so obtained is 0.056 mag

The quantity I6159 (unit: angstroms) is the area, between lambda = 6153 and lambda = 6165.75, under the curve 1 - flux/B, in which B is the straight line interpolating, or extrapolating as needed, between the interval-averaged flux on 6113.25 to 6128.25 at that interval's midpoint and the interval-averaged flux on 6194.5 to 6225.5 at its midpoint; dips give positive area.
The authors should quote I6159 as 0.97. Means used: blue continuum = 16.7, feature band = 15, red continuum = 15.7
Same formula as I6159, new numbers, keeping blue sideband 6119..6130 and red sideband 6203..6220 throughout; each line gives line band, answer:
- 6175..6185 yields 0.1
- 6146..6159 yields 0.1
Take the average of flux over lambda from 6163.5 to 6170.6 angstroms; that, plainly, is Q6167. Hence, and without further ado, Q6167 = 14.9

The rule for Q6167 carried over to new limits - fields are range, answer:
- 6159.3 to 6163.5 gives 15.2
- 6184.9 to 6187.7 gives 15.1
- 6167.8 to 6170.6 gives 14.8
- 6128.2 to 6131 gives 16.4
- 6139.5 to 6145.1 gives 16.1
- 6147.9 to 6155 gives 16.6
